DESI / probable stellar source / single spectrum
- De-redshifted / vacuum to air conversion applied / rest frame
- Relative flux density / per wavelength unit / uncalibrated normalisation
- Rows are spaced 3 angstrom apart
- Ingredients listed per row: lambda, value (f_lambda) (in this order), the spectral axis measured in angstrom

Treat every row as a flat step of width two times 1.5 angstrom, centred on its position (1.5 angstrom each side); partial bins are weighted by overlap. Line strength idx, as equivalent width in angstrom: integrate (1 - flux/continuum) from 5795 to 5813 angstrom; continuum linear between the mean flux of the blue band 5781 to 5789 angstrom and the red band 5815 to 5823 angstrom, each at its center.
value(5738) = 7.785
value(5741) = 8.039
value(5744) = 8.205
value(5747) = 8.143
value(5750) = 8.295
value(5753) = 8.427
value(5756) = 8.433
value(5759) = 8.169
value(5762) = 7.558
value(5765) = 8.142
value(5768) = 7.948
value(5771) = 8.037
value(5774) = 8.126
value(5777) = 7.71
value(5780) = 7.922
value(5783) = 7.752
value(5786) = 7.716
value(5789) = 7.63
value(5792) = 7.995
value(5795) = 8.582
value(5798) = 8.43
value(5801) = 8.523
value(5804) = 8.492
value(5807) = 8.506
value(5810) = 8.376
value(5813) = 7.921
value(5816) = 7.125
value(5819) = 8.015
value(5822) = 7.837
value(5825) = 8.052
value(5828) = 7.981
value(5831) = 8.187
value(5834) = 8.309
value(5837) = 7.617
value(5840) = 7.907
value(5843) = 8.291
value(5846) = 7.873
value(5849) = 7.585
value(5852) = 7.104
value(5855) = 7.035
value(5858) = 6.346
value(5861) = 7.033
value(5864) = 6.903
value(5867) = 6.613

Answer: -1.7 angstrom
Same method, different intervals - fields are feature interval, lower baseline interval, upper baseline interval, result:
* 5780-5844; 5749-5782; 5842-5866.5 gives -3.7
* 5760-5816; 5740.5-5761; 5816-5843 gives 0.4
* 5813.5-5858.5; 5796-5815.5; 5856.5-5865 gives -1.6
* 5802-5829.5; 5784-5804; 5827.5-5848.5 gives 0.1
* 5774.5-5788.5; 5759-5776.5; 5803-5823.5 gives 0.3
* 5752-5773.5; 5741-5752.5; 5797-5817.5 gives 0.3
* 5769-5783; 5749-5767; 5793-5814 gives 0.6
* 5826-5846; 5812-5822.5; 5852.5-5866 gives -2.0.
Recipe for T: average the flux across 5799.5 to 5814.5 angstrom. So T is 8.36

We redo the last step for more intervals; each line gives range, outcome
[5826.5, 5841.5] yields 8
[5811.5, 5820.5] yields 7.69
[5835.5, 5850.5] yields 7.85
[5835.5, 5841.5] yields 7.76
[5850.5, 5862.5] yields 6.88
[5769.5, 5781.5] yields 7.95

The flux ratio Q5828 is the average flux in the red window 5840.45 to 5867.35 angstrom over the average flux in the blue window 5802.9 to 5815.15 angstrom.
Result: 0.88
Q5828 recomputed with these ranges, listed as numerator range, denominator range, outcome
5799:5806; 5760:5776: 1.07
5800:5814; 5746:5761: 1.01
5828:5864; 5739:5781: 0.94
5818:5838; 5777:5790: 1.03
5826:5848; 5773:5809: 0.99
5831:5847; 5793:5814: 0.95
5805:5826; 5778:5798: 1.00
